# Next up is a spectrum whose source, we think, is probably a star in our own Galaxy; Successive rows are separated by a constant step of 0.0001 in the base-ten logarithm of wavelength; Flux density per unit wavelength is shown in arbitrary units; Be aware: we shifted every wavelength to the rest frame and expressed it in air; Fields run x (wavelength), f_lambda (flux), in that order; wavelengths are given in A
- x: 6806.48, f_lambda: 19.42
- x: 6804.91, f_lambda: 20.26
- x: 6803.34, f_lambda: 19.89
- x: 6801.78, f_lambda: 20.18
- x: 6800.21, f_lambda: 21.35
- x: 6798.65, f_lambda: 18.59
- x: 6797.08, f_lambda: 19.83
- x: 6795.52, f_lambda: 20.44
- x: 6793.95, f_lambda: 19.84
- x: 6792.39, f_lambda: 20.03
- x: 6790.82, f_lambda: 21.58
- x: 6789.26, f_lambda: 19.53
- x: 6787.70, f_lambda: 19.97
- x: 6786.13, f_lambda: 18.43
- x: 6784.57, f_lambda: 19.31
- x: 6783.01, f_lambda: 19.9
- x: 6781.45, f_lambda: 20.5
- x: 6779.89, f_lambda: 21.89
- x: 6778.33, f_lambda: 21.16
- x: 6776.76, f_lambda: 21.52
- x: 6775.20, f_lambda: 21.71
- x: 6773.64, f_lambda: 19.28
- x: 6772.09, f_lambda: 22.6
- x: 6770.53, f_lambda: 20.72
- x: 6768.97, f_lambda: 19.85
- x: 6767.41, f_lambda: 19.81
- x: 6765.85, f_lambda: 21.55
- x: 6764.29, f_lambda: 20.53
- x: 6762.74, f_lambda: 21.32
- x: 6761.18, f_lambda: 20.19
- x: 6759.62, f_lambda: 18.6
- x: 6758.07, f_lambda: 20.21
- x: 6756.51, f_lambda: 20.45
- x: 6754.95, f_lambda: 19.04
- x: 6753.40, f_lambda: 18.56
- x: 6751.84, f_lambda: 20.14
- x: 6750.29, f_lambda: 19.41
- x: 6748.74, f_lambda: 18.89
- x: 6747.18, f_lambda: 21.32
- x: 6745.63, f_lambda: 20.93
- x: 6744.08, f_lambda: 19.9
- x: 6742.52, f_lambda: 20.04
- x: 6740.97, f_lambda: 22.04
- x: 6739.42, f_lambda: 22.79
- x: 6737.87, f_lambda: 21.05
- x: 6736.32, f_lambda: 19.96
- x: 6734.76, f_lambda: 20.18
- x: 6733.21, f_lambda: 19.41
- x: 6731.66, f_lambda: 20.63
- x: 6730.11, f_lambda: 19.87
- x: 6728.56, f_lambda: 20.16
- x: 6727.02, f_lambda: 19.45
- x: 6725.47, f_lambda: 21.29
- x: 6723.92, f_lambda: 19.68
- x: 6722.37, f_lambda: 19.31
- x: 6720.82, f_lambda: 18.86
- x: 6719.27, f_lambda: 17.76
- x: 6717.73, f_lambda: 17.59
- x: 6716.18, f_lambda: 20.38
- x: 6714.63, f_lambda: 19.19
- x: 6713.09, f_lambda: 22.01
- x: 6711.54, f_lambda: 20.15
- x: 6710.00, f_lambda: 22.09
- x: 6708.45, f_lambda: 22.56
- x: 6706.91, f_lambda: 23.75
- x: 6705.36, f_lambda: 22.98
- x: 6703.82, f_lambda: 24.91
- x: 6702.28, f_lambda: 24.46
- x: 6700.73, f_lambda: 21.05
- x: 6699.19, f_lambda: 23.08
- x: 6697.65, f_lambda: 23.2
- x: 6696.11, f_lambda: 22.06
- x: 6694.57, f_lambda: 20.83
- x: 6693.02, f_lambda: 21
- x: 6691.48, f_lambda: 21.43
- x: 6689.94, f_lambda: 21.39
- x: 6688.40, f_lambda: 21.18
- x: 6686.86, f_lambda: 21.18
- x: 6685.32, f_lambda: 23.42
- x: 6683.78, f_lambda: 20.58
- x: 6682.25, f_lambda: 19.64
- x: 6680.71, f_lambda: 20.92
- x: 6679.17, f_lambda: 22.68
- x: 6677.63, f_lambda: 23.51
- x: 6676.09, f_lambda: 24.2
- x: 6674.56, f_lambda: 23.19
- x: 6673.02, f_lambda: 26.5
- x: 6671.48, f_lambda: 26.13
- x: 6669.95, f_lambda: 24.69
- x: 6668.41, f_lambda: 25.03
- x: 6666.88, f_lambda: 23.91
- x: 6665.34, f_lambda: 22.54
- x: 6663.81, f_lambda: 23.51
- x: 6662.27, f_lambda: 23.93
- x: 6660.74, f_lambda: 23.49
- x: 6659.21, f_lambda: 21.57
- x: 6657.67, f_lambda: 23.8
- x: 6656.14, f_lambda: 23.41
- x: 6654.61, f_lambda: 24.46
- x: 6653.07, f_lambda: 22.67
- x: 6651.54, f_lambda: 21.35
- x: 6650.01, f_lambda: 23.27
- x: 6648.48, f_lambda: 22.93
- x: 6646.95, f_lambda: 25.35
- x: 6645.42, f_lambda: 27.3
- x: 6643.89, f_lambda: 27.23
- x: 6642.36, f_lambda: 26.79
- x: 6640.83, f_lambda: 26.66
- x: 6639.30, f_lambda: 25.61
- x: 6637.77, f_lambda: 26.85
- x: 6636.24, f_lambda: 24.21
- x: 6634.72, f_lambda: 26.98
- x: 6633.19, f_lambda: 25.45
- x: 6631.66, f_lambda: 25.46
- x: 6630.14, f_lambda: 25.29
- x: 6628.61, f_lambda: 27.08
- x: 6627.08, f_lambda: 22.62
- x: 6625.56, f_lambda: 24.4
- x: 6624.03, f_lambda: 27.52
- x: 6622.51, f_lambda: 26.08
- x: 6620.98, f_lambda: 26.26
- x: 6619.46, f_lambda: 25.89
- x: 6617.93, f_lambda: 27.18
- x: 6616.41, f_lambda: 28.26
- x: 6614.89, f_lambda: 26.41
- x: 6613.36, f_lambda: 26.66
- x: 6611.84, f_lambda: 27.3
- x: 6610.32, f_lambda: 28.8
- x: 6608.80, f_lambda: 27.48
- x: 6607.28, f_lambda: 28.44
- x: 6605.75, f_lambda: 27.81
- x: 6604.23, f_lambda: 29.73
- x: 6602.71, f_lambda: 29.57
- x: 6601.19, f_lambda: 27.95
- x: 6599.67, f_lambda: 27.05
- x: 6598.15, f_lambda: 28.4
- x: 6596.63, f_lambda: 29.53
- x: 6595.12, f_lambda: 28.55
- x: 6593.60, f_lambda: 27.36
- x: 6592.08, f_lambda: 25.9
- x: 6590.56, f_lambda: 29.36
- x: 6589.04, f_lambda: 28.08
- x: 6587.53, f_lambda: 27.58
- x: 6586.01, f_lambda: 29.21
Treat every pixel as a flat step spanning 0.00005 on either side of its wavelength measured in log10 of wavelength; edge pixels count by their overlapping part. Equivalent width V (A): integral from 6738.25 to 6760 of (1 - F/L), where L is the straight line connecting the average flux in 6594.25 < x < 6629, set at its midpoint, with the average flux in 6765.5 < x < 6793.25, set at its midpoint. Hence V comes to 1.53 A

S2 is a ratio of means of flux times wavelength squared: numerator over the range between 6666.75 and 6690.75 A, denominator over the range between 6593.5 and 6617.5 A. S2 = 0.8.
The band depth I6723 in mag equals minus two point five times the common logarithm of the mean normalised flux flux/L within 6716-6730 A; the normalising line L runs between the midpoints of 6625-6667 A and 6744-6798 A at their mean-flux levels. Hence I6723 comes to 0.134 mag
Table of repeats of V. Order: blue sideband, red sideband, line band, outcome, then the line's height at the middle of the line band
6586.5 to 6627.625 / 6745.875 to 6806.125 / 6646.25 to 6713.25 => 4.0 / 24.3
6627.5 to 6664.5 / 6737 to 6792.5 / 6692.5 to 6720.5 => 1.2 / 22.5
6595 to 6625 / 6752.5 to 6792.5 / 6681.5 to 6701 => 2.0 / 24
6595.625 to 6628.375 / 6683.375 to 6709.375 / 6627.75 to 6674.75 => 0.5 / 25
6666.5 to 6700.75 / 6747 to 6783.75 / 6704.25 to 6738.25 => 1.9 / 21.6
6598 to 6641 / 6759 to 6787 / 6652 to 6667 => 1.1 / 25.1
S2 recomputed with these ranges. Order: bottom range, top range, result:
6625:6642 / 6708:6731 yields 0.80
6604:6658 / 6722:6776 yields 0.81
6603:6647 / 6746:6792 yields 0.79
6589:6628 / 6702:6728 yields 0.79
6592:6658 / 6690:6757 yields 0.81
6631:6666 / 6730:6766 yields 0.85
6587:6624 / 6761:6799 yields 0.78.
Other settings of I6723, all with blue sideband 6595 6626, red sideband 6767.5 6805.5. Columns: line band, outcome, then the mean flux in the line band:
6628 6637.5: 0.04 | 25.8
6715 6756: 0.13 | 19.9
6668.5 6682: 0.05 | 23.9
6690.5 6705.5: 0.07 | 22.5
